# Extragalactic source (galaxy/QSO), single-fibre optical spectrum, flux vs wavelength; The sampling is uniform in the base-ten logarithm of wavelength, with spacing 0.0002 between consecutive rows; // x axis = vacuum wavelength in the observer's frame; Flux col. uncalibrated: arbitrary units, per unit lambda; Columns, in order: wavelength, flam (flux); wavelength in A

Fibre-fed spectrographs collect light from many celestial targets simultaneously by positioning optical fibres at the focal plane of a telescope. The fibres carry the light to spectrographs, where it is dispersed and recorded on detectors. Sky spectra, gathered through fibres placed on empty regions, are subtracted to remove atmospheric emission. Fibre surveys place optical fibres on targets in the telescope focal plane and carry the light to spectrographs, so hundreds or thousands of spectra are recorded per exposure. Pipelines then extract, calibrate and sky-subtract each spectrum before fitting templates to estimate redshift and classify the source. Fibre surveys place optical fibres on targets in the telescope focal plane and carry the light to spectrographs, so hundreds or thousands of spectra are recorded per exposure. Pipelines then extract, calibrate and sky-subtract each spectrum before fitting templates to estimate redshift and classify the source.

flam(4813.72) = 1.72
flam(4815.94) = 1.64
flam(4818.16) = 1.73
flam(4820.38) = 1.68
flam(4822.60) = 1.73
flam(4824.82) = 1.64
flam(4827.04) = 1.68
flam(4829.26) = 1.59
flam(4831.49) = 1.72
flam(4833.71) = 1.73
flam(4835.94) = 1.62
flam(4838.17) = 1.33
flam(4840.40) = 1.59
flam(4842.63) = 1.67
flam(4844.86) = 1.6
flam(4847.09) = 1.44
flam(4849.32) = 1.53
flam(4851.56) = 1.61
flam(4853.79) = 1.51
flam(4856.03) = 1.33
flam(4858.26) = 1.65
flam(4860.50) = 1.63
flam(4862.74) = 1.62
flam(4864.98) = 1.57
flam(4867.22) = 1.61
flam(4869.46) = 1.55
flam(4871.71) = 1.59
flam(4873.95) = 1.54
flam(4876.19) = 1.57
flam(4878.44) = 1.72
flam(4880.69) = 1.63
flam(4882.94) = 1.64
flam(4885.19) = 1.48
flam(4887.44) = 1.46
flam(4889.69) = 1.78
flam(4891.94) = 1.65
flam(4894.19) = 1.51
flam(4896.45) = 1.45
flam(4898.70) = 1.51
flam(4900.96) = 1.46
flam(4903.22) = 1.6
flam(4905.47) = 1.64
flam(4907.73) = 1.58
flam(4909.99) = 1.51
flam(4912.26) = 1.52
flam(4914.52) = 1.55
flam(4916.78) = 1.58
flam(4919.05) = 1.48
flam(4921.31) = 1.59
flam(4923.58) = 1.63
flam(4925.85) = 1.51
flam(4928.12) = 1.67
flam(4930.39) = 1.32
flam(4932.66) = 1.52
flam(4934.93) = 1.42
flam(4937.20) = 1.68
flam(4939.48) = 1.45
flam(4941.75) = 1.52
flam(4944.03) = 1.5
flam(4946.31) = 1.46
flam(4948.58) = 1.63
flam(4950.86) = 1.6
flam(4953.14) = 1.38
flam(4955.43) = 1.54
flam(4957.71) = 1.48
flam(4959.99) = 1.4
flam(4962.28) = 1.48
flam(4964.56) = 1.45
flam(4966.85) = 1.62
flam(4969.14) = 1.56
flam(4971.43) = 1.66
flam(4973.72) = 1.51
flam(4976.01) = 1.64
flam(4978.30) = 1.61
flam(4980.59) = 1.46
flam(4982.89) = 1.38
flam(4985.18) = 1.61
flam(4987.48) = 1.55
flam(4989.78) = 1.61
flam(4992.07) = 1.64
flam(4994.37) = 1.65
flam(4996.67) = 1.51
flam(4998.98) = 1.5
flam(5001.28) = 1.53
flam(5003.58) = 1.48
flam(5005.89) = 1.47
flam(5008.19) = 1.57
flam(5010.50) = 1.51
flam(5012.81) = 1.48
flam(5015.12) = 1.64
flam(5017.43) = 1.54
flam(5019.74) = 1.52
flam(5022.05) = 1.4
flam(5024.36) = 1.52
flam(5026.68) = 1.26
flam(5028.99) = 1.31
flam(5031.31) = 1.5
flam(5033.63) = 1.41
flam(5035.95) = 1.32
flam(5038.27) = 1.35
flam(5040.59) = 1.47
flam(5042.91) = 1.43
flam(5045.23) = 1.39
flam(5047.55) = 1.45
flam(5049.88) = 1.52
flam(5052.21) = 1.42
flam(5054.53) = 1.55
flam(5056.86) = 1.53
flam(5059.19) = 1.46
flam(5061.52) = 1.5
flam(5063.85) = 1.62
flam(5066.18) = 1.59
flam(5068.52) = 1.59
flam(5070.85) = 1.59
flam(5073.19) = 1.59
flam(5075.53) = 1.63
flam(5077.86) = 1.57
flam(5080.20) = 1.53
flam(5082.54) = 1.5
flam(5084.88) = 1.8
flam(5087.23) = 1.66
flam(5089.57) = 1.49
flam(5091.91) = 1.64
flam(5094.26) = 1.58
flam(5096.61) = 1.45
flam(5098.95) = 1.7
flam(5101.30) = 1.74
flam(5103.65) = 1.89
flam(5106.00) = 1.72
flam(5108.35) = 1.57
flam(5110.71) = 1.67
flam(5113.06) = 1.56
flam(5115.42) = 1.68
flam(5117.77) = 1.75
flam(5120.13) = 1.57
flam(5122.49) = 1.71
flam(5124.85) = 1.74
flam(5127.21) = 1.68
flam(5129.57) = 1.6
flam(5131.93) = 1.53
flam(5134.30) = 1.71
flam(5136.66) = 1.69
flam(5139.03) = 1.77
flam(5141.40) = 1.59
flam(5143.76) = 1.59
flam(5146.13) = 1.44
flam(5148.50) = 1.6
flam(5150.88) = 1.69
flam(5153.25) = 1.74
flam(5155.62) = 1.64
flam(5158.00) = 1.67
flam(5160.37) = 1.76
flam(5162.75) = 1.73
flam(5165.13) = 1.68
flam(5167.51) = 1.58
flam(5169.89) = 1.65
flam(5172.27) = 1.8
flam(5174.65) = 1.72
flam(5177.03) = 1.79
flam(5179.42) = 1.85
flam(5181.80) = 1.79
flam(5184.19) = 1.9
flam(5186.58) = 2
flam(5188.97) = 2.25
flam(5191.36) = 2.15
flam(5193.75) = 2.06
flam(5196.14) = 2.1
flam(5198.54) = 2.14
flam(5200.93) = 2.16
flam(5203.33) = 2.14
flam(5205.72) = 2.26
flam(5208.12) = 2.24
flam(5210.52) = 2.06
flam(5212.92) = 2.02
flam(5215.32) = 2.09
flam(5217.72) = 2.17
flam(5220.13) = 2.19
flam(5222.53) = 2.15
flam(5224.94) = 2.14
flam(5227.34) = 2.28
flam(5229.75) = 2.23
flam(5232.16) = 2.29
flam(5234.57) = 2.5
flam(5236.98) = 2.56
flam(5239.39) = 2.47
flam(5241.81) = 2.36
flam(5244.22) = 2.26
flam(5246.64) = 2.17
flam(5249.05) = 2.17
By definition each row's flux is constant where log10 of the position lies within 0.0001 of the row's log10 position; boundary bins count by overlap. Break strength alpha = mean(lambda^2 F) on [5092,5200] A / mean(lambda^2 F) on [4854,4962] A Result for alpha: 1.2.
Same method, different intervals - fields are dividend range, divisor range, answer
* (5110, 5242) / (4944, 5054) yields 1.37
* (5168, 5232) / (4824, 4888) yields 1.49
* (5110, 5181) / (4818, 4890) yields 1.18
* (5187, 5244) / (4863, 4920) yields 1.61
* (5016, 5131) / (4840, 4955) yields 1.08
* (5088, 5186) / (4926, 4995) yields 1.17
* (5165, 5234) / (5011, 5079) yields 1.46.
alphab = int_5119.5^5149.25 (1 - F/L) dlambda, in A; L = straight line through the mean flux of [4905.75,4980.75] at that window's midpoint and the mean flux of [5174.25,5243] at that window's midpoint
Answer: 5.1 A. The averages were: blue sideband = 1.53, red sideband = 2.15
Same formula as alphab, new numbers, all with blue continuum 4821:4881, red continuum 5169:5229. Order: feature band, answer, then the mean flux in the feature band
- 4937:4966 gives 3.75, 1.5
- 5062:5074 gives 1.83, 1.59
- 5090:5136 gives 6.66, 1.66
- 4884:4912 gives 1.73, 1.55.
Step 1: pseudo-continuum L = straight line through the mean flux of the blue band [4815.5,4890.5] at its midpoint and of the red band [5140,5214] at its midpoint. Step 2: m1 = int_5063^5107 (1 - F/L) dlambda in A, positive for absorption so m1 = 4.0 A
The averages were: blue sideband 1.6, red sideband 1.86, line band 1.63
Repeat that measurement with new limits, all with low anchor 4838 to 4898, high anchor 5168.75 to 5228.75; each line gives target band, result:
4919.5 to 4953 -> 2.8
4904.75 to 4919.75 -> 0.7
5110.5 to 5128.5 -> 2.4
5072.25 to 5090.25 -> 2.7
